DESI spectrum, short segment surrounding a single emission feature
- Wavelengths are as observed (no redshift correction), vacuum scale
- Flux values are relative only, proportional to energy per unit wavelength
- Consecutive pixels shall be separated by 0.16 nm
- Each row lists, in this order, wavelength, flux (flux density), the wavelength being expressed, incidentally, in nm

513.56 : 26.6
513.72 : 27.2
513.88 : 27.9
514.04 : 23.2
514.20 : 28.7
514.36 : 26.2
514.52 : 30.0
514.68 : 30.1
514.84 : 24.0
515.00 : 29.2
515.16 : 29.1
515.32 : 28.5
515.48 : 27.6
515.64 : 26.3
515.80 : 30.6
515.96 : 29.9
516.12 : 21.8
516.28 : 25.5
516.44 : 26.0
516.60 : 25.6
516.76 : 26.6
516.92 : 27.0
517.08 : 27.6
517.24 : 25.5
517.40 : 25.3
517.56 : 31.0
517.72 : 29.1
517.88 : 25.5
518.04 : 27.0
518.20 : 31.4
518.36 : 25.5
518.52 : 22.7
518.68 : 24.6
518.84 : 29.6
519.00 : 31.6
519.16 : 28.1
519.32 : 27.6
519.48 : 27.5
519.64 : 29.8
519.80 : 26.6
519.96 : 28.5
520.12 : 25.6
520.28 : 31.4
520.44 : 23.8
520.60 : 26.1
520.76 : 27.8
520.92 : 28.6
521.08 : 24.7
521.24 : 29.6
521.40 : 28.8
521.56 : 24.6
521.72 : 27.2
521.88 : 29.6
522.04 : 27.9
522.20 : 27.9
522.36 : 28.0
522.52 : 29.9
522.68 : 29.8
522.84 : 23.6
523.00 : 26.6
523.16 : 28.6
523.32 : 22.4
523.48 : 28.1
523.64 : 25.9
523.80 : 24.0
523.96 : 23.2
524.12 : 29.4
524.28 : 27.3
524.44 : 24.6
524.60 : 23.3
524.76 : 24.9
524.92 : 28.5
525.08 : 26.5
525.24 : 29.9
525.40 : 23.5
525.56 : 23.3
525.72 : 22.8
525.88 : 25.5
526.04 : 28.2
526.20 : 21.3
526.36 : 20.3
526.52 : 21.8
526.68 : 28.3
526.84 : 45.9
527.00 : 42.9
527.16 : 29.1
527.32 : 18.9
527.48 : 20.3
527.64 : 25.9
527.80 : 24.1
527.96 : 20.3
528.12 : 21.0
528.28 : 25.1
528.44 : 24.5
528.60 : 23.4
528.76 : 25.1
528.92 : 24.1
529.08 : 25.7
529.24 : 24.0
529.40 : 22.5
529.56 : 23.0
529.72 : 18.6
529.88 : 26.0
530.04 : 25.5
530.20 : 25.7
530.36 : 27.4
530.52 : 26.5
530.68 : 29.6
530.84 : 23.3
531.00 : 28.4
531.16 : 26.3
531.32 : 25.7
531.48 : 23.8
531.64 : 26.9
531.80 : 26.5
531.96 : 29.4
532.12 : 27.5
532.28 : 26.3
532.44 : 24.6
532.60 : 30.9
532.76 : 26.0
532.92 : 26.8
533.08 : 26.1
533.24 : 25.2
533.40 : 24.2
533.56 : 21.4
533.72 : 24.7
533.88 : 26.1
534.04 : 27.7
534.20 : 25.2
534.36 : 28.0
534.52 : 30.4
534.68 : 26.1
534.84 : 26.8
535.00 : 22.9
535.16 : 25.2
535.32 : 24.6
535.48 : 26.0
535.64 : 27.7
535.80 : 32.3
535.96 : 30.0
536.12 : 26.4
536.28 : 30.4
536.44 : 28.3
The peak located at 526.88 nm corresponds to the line H-beta 4861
